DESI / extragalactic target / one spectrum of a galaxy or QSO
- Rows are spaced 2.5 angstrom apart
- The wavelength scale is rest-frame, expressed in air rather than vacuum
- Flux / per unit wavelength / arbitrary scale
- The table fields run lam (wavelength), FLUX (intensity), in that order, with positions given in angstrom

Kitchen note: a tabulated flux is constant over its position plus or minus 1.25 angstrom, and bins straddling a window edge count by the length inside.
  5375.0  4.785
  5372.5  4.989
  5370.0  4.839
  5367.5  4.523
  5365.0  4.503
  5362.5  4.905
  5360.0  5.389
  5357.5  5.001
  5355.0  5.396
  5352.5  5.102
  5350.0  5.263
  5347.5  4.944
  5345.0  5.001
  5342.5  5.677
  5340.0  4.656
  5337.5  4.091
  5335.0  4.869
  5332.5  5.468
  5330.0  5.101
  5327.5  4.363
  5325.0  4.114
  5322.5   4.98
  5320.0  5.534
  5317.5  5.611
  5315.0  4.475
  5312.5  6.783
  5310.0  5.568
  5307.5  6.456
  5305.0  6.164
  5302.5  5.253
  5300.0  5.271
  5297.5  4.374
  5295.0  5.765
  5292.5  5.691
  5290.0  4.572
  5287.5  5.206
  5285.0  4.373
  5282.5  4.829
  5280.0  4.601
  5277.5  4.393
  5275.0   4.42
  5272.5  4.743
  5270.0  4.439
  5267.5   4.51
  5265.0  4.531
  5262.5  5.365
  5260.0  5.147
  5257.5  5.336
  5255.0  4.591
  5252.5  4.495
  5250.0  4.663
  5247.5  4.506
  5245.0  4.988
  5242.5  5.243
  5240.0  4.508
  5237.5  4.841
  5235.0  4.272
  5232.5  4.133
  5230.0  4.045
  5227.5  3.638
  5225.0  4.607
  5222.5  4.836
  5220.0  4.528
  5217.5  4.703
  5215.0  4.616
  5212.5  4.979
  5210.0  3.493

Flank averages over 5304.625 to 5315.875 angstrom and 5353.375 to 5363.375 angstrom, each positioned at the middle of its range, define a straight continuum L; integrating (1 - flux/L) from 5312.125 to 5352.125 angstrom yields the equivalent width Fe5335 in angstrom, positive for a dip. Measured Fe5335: 4.0 angstrom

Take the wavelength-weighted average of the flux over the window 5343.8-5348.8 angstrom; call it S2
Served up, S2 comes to 4.98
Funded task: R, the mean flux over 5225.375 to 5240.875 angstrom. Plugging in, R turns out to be 4.25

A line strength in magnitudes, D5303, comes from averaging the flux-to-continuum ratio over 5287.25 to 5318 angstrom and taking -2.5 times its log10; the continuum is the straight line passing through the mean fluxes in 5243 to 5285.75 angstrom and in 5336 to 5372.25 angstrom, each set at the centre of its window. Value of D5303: -0.14 mag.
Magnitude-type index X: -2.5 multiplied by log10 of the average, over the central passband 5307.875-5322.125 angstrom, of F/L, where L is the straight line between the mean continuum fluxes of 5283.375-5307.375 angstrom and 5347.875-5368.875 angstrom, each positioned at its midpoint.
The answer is -0.09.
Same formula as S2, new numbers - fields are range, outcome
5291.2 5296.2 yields 5.72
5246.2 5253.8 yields 4.56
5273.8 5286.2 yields 4.52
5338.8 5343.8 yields 5.17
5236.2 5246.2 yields 4.89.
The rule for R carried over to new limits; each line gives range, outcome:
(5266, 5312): 5.06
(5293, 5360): 5.21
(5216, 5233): 4.37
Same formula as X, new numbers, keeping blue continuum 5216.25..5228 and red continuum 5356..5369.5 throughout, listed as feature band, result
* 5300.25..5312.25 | -0.24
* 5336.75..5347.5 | -0.02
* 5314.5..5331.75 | -0.03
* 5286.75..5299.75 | -0.10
